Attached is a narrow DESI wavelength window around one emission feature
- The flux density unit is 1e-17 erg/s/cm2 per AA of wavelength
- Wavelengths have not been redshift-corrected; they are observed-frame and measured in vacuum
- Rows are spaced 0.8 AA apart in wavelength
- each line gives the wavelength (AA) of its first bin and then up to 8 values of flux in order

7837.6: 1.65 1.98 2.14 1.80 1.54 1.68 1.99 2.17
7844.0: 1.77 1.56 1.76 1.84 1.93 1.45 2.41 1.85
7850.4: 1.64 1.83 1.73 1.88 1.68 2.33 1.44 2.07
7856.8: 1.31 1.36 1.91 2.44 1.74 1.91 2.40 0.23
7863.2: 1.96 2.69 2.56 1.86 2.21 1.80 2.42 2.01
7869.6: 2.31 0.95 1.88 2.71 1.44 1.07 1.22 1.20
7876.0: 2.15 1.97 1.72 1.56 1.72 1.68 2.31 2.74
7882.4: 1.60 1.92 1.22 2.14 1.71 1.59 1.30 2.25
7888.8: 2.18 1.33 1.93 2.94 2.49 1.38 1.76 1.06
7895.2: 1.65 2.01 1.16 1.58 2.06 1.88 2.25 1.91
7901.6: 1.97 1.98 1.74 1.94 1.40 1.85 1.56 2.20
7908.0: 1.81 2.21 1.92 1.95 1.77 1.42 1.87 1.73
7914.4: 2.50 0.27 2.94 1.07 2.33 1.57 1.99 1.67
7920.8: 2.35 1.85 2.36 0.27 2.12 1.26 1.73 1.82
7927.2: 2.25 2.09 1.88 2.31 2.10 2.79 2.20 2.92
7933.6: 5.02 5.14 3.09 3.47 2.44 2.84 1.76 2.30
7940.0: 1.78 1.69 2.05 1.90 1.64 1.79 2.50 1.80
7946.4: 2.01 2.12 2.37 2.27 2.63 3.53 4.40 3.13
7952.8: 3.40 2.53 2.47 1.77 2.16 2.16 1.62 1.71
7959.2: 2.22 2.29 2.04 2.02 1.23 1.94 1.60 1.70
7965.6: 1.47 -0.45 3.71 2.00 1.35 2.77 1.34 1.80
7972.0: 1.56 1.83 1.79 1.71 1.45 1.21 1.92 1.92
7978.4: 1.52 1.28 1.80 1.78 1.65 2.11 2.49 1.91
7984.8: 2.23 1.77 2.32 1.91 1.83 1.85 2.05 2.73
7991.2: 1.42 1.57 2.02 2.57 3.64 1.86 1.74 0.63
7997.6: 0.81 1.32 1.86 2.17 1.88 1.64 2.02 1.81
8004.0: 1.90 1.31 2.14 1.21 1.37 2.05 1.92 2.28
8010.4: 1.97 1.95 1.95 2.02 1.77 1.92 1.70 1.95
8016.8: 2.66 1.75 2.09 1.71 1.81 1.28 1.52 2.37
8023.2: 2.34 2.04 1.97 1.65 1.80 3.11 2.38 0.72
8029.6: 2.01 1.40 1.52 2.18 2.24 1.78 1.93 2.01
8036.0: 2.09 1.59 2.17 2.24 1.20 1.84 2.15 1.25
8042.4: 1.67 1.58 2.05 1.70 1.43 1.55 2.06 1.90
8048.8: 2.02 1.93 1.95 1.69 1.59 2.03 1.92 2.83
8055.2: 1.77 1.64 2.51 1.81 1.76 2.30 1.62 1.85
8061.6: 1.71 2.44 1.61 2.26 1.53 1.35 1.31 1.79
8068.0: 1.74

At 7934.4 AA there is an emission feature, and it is [S II] 6716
